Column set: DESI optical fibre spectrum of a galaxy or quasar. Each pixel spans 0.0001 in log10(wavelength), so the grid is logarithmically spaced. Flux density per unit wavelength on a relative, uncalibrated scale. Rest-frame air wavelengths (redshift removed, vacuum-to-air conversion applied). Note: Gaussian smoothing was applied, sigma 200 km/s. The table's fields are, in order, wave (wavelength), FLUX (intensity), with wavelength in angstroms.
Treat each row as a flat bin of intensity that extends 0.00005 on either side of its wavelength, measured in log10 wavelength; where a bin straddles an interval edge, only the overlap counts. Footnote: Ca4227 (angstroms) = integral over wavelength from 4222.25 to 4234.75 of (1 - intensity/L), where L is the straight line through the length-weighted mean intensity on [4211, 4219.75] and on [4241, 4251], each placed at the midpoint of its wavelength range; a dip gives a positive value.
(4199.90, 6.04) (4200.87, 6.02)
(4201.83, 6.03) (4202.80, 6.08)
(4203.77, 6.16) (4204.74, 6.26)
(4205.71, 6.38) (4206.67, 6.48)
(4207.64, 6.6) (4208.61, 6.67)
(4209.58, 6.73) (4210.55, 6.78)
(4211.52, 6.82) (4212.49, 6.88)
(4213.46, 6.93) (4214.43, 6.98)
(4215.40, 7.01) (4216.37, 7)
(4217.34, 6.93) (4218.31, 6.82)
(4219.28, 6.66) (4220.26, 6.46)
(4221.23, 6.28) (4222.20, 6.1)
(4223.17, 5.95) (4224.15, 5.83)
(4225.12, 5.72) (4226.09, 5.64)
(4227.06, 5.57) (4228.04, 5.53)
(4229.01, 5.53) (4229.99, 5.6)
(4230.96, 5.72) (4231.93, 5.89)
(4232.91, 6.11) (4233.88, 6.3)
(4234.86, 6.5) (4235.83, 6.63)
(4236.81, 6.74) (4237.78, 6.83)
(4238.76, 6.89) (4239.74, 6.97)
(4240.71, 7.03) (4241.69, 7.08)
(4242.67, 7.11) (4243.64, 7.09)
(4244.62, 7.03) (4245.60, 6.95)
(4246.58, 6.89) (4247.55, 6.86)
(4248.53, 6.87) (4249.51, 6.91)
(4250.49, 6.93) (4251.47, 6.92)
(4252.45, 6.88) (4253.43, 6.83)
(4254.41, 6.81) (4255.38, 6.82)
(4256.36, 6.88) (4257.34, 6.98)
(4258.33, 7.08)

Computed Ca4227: 2.0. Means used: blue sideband 6.9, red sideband 6.97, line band 5.81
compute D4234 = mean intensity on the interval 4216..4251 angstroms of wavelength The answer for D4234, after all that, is 6.47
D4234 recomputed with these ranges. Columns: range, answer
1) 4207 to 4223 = 6.71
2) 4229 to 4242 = 6.44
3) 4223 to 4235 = 5.81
